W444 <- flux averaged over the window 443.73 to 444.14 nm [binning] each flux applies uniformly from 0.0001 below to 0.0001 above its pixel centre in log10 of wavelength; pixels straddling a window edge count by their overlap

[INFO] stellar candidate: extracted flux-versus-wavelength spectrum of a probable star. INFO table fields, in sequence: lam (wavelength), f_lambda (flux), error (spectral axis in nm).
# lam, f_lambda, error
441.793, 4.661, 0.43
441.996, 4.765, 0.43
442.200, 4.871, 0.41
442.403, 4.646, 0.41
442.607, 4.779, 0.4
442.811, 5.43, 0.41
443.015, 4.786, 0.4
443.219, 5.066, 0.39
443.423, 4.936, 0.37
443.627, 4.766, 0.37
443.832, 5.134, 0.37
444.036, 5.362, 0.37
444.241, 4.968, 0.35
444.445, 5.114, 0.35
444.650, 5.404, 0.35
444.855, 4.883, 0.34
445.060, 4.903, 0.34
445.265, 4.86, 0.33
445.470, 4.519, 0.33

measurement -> 5.25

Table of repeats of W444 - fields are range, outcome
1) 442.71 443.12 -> 5.11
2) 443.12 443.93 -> 4.97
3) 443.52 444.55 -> 5.07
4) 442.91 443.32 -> 4.93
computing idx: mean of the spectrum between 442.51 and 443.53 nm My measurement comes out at 5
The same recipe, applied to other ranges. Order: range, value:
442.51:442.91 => 5.1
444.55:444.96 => 5.14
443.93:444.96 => 5.15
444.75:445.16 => 4.89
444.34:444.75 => 5.26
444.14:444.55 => 5.05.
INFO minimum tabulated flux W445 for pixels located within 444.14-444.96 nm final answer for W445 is 4.883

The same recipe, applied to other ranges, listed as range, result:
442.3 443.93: 4.646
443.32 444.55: 4.766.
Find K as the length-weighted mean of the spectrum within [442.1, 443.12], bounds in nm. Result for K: 4.9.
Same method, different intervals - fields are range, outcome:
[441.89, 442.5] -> 4.77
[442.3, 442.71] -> 4.72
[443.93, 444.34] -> 5.17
